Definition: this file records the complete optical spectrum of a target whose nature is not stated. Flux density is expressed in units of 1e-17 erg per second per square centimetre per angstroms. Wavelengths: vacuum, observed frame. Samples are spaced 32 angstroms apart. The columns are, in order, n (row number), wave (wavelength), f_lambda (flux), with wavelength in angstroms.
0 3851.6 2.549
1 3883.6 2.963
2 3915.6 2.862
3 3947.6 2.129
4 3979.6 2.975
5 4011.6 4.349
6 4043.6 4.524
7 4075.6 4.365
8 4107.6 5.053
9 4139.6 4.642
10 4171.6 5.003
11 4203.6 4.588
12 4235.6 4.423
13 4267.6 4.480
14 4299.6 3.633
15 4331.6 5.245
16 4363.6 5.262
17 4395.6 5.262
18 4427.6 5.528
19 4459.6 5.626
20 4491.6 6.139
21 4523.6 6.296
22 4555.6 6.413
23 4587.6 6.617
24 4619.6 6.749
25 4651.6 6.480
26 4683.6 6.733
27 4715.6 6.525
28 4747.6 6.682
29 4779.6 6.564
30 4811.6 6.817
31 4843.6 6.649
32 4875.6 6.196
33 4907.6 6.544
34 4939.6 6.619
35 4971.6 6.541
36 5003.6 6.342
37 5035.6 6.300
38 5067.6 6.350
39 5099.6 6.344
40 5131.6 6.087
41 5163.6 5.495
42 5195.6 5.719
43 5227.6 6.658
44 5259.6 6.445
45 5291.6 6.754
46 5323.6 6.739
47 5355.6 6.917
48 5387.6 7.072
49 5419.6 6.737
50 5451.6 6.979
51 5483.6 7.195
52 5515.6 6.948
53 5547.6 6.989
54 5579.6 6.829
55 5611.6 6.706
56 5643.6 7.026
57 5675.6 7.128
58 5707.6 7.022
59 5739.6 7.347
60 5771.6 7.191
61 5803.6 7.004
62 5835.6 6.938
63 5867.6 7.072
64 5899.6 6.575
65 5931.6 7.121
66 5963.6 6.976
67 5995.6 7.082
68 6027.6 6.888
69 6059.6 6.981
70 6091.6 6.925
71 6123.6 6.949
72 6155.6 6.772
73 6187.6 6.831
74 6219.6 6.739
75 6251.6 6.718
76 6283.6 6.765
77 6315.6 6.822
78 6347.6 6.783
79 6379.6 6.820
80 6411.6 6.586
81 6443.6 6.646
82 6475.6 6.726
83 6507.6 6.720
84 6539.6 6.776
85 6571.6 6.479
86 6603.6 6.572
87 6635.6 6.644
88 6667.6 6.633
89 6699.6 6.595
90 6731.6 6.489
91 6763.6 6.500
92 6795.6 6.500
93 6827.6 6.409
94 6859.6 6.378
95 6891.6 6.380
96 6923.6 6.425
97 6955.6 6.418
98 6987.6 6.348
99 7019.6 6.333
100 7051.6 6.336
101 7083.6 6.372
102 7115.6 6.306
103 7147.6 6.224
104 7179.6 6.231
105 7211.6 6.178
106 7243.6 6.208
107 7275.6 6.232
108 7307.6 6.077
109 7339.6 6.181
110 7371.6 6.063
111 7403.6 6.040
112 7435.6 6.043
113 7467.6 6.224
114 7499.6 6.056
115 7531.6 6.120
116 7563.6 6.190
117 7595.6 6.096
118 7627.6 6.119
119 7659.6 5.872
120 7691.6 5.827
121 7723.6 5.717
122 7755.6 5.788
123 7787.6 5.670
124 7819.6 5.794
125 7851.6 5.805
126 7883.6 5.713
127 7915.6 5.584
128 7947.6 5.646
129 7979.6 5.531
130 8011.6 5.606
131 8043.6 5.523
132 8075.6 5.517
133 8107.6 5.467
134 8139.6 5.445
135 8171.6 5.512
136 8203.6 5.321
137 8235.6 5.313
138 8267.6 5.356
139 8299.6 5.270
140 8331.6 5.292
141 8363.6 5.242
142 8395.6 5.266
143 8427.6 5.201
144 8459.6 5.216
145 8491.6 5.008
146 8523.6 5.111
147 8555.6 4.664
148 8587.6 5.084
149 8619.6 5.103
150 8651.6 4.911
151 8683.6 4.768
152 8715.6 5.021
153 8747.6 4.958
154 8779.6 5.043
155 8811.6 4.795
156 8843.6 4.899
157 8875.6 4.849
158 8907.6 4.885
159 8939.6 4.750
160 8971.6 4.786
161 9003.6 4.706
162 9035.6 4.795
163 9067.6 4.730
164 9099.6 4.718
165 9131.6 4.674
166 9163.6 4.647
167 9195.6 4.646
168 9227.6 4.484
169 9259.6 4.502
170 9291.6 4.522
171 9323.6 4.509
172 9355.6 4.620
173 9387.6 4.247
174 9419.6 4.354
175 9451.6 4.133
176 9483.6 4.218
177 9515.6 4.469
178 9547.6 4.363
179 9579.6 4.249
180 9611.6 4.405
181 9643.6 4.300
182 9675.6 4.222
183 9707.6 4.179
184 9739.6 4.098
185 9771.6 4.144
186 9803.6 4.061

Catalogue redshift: 0.000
